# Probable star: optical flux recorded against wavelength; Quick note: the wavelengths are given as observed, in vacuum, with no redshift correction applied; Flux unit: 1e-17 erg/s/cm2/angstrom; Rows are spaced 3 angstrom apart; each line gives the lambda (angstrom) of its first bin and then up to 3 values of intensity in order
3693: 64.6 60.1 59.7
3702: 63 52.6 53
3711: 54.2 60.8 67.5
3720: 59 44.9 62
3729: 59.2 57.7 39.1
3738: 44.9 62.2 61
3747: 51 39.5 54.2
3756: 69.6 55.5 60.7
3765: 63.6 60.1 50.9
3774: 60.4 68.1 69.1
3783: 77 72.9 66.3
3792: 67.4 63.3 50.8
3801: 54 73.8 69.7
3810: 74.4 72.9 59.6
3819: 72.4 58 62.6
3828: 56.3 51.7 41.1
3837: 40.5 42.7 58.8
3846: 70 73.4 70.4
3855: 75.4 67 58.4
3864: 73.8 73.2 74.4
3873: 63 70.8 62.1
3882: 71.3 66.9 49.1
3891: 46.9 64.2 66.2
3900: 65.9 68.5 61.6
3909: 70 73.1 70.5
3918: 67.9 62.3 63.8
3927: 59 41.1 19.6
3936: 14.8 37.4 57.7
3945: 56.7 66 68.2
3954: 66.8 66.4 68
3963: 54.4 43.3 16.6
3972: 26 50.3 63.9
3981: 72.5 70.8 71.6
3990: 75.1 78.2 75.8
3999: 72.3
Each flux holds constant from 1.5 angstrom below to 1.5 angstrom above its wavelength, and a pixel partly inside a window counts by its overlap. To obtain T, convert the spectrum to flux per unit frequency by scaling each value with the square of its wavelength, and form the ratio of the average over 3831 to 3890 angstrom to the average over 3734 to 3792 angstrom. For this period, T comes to 1.1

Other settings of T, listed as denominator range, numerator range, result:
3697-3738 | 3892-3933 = 1.23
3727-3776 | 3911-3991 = 1.10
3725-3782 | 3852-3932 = 1.21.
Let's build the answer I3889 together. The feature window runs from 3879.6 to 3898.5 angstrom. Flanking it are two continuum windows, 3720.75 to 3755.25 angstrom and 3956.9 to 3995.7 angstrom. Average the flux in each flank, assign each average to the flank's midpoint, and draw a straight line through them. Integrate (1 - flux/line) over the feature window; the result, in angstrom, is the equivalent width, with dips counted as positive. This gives -1.48 angstrom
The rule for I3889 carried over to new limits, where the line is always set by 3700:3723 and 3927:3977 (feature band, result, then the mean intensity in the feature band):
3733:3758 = 1.5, 52.8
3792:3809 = -2.9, 63.1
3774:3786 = -3.4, 70.2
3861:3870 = -3.5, 71.1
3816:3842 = -0.4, 53.6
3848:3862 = -4.7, 69.1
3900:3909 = -3.0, 66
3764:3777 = -1.0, 59.6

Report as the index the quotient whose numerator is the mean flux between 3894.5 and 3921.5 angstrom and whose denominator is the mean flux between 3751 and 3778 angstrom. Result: 1.1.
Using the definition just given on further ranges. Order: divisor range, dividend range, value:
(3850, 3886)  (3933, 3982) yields 0.73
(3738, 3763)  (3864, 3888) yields 1.21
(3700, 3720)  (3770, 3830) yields 1.11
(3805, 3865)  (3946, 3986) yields 0.91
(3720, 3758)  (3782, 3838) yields 1.16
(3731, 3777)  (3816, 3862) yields 1.07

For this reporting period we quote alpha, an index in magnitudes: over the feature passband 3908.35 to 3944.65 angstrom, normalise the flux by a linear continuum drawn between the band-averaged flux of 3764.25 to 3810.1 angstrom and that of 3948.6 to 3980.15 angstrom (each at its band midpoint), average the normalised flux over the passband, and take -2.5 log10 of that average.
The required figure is 0.06 mag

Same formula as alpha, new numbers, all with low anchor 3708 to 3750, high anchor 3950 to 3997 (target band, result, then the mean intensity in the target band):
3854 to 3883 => -0.185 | 68.8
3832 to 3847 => 0.149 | 50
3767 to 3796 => -0.171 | 65.7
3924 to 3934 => 0.311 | 44.5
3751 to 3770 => -0.078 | 59.8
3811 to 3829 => -0.129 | 64.1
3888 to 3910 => -0.064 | 62.2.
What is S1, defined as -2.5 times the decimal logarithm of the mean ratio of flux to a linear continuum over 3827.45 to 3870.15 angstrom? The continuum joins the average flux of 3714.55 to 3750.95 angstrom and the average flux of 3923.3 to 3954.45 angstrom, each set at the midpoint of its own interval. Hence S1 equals -0.20 mag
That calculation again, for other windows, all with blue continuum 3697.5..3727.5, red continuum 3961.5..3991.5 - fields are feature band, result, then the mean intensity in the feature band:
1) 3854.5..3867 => -0.22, 68.7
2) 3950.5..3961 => -0.22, 67.2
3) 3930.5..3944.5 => 0.50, 34.7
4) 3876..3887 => -0.19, 66.5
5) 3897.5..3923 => -0.21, 67.4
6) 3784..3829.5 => -0.15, 65.1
